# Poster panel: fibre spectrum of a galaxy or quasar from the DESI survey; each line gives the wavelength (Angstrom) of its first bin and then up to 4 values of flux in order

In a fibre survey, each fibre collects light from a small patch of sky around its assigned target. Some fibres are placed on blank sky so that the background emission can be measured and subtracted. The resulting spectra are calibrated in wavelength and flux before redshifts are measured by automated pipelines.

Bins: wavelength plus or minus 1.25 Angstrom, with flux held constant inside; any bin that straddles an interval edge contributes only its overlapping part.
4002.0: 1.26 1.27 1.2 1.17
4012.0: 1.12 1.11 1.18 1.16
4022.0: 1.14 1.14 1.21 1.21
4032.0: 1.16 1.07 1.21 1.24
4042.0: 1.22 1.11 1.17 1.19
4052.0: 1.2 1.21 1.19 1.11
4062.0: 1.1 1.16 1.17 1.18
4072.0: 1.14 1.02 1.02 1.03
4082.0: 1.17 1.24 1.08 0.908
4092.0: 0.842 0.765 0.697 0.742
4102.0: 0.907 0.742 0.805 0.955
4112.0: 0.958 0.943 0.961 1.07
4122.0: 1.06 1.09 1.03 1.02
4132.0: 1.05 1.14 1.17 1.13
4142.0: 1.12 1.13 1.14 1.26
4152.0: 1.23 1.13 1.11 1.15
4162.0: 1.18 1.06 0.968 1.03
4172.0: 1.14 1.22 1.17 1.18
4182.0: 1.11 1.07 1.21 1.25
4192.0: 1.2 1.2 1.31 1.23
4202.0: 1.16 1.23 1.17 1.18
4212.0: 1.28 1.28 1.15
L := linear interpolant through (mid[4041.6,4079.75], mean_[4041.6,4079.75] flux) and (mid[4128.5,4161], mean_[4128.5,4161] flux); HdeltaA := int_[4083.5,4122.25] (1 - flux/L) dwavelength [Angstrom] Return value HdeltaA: 7.7 Angstrom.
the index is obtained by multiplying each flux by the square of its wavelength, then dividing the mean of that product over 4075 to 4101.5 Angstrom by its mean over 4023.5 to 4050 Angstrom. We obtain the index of 0.8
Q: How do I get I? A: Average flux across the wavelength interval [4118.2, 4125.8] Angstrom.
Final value 1.07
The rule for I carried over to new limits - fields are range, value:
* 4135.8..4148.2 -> 1.14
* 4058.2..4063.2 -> 1.11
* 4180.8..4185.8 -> 1.09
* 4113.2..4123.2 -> 1.01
